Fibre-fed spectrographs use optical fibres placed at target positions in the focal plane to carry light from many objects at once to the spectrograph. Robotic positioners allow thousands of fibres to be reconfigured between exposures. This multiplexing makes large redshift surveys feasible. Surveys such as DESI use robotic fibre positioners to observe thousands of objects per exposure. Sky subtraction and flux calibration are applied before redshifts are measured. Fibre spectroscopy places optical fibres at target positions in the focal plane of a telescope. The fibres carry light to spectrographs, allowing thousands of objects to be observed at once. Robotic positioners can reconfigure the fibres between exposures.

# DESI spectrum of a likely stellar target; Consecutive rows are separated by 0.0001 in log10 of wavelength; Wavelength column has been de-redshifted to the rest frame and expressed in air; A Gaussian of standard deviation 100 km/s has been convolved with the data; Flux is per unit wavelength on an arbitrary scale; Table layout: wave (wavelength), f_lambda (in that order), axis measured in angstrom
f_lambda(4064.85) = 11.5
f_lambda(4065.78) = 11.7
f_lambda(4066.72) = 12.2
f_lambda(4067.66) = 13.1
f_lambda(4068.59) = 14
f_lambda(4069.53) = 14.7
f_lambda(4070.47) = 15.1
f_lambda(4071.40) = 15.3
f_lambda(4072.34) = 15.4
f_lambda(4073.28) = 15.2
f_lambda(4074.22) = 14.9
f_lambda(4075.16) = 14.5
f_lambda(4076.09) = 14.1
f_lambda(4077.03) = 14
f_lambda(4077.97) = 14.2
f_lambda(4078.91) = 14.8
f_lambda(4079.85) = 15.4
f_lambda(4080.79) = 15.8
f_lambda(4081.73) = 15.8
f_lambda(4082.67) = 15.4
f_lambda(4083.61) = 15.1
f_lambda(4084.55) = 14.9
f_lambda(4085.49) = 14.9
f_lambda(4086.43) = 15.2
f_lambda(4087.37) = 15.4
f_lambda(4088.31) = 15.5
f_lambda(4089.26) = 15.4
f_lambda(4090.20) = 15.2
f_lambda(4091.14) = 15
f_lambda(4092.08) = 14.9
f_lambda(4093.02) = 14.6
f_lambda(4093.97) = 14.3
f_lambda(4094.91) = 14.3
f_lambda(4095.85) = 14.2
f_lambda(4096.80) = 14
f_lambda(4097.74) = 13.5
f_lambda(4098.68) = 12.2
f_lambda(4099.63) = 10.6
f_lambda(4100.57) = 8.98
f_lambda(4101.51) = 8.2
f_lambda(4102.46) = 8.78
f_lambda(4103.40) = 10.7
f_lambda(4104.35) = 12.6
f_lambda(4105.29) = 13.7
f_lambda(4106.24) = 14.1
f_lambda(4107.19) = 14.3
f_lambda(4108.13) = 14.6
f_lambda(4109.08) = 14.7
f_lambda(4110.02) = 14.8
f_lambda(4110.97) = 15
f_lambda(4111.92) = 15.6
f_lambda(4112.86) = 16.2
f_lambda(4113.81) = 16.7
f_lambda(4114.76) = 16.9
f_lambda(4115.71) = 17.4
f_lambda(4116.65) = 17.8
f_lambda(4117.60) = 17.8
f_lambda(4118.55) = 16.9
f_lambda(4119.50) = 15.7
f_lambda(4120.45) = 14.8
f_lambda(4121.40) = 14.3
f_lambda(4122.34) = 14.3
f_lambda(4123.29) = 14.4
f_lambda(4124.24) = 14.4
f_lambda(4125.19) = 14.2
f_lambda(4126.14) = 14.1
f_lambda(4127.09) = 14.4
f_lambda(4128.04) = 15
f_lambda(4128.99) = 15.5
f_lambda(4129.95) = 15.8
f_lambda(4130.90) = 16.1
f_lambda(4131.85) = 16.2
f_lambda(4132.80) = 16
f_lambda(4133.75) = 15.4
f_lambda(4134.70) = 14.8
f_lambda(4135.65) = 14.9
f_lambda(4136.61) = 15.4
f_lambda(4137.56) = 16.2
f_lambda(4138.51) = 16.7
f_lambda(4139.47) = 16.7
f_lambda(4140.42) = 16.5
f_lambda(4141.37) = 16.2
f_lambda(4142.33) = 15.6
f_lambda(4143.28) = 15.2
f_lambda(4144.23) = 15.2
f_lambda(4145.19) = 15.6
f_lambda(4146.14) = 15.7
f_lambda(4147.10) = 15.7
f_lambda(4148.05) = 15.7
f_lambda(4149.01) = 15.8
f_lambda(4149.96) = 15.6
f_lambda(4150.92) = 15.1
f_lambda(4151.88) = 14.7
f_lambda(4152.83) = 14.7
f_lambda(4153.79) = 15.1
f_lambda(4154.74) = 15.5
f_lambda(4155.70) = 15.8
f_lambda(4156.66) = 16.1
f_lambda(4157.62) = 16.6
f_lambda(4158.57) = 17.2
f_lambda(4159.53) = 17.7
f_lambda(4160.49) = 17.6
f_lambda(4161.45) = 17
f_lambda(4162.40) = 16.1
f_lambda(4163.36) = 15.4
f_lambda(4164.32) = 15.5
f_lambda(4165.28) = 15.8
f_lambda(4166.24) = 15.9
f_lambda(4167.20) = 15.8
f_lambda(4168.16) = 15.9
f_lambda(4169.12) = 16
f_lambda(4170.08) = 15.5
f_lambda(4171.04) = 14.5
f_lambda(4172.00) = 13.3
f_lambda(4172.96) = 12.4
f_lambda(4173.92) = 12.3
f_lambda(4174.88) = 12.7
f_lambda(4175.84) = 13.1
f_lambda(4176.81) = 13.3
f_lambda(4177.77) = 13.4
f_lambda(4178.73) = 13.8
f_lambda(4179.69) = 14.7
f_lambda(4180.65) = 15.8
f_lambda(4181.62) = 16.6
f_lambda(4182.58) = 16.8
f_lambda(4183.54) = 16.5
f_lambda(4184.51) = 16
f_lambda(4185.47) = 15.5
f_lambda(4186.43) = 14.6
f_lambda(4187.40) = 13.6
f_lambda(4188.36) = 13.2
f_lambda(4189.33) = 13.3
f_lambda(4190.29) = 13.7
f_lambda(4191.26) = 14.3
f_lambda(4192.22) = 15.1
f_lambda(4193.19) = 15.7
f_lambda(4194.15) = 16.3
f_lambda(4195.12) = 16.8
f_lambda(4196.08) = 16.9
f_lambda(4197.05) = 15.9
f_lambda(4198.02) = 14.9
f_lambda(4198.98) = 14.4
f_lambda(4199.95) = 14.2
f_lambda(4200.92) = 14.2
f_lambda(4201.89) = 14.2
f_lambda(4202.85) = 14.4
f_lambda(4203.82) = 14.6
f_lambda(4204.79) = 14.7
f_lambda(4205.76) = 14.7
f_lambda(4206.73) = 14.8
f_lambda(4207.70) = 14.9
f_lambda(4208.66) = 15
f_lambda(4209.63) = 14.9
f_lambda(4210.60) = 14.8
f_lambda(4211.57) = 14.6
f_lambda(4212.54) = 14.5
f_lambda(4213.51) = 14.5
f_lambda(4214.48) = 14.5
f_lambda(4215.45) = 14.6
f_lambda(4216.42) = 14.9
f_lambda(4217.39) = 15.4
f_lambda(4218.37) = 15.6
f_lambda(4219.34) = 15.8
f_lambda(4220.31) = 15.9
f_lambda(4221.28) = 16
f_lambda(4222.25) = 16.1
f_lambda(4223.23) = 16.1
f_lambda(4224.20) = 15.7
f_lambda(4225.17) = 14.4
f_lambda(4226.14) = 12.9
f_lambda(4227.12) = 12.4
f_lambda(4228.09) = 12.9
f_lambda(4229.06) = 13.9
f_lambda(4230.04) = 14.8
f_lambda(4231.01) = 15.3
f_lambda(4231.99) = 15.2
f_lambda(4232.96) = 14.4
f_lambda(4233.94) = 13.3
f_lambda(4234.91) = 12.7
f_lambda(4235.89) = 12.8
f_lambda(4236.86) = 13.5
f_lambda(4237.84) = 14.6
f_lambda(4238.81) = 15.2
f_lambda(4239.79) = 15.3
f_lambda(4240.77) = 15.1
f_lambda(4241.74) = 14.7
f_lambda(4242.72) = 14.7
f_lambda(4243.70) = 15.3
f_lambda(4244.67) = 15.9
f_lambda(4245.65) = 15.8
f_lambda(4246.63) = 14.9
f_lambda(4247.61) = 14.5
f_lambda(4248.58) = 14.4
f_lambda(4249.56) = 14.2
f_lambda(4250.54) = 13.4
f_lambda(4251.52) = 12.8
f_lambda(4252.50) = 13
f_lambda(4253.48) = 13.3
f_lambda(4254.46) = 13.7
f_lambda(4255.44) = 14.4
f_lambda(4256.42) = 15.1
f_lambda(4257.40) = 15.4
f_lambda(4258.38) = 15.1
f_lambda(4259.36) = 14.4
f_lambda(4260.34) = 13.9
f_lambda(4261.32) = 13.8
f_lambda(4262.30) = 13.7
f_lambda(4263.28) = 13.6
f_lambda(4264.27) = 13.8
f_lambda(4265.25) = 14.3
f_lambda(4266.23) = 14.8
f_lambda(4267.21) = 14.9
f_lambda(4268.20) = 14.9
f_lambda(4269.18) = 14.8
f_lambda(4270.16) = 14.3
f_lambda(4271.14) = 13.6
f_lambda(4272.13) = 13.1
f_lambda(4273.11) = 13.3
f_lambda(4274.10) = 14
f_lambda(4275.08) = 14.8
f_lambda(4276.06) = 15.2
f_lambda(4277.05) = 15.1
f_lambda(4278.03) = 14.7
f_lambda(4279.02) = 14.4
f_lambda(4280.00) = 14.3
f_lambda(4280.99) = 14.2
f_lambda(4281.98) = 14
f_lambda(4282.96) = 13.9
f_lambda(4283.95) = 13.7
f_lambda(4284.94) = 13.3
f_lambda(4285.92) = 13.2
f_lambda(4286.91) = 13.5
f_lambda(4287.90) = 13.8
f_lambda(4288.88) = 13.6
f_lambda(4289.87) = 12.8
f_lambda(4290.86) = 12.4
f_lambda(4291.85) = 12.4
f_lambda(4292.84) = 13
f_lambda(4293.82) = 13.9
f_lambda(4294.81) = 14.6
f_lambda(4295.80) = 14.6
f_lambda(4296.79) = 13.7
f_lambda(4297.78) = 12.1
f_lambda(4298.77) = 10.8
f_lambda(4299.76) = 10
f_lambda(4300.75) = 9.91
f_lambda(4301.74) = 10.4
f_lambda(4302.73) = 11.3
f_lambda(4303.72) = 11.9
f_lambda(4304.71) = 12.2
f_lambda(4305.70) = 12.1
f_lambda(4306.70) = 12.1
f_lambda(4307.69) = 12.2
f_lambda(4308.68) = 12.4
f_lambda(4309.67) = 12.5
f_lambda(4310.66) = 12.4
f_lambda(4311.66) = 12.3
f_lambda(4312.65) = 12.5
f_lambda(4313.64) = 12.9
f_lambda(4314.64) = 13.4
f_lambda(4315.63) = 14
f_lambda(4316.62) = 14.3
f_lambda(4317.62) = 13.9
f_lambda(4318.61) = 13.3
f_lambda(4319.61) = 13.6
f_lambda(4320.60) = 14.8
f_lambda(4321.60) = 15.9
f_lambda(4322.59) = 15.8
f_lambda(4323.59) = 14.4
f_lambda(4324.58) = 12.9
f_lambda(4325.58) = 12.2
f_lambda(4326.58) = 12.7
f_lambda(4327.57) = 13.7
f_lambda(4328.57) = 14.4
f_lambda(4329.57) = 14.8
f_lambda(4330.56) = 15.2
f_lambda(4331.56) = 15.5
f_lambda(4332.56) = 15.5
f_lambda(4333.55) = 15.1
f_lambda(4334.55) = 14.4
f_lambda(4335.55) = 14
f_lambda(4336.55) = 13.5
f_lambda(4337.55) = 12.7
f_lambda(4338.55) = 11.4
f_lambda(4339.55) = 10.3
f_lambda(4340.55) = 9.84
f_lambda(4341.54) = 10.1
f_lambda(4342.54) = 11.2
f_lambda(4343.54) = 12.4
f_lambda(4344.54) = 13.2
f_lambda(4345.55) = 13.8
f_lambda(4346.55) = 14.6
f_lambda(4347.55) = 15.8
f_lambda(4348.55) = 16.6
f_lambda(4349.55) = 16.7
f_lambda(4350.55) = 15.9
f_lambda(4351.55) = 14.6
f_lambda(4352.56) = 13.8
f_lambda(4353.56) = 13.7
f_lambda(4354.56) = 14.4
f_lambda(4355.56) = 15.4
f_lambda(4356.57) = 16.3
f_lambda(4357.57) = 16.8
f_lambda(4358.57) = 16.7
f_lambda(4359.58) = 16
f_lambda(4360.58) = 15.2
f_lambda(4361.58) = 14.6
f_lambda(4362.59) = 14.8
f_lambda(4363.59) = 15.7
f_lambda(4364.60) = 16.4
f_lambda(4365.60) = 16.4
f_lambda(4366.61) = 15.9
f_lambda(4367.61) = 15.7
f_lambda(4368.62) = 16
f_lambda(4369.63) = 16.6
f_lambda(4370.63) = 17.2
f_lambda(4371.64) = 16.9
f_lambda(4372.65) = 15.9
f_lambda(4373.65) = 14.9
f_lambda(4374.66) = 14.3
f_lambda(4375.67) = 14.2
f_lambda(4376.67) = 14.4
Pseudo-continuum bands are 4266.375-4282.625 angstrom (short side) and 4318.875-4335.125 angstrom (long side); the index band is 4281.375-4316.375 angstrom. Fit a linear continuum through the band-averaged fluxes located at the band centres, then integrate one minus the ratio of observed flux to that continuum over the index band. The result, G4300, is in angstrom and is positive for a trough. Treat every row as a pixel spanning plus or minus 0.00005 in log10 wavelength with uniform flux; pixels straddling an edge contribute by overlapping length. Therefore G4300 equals 4.1 angstrom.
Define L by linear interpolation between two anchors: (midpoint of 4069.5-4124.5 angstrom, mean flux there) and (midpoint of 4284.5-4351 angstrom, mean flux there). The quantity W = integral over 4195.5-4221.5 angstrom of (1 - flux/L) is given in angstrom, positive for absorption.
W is -2.0 angstrom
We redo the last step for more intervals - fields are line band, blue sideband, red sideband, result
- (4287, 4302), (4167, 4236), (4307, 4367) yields 1.8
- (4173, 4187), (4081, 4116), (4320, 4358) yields -0.5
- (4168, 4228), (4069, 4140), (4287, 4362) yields -2.3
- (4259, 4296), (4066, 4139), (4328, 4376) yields 1.8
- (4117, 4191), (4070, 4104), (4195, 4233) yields -4.2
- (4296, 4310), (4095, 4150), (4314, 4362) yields 2.5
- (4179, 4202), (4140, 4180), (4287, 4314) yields -0.8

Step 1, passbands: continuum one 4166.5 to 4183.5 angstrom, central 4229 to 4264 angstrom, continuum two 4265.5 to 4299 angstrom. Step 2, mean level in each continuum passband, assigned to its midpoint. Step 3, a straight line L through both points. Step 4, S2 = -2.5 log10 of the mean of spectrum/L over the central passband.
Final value -0.02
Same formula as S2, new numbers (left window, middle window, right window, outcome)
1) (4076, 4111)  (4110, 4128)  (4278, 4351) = -0.13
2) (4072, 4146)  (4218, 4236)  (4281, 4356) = -0.04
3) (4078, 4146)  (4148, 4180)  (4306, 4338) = -0.04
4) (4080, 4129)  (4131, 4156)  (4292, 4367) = -0.09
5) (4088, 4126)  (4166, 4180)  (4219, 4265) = 0.02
